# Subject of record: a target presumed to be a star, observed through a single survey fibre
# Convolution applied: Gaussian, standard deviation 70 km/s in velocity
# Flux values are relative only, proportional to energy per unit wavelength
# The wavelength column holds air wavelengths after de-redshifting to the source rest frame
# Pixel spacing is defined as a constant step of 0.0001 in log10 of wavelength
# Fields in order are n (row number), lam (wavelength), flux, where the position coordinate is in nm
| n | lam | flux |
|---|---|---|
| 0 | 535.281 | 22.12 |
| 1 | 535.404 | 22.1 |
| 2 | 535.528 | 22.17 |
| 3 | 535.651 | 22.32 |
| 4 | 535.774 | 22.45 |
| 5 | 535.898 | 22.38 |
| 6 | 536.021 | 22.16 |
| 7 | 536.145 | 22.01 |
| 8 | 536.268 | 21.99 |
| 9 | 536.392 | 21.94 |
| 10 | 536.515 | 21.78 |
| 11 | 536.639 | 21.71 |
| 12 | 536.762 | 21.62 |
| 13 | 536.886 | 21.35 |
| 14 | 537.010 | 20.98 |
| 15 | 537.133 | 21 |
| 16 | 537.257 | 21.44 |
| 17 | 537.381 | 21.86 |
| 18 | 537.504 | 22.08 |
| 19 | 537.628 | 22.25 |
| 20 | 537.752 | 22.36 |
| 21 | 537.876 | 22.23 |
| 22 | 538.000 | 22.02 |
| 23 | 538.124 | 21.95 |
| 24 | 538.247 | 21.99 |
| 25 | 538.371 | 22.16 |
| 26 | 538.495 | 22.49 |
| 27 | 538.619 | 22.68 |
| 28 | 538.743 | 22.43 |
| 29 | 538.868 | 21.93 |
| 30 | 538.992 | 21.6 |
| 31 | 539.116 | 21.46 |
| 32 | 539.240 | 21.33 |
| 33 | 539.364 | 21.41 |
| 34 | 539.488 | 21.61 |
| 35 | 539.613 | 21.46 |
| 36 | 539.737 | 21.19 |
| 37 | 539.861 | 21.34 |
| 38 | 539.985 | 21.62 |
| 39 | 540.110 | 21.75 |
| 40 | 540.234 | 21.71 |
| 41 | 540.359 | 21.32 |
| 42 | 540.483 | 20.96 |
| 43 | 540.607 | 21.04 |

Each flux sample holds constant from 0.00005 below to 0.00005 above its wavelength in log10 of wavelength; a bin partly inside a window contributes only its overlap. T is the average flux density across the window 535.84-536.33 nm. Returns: 22.1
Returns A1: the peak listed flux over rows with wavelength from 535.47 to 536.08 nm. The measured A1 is 22.45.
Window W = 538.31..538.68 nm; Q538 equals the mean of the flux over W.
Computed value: 22.4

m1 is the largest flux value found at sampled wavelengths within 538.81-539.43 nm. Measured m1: 21.93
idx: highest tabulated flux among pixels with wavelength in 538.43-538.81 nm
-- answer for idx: 22.68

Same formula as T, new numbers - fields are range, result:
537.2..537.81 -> 22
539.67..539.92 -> 21.3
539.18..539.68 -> 21.4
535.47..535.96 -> 22.4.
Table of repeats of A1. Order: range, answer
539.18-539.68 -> 21.61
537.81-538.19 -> 22.23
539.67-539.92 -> 21.34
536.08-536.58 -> 22.01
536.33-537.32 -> 21.94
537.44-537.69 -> 22.25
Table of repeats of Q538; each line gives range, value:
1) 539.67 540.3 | 21.5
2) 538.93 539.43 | 21.5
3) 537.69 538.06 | 22.2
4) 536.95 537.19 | 21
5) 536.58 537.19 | 21.3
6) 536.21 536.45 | 21.9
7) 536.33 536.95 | 21.7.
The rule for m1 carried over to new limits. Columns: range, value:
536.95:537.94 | 22.36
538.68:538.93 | 22.43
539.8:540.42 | 21.75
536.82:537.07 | 21.35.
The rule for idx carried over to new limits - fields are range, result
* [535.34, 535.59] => 22.17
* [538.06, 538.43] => 22.16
